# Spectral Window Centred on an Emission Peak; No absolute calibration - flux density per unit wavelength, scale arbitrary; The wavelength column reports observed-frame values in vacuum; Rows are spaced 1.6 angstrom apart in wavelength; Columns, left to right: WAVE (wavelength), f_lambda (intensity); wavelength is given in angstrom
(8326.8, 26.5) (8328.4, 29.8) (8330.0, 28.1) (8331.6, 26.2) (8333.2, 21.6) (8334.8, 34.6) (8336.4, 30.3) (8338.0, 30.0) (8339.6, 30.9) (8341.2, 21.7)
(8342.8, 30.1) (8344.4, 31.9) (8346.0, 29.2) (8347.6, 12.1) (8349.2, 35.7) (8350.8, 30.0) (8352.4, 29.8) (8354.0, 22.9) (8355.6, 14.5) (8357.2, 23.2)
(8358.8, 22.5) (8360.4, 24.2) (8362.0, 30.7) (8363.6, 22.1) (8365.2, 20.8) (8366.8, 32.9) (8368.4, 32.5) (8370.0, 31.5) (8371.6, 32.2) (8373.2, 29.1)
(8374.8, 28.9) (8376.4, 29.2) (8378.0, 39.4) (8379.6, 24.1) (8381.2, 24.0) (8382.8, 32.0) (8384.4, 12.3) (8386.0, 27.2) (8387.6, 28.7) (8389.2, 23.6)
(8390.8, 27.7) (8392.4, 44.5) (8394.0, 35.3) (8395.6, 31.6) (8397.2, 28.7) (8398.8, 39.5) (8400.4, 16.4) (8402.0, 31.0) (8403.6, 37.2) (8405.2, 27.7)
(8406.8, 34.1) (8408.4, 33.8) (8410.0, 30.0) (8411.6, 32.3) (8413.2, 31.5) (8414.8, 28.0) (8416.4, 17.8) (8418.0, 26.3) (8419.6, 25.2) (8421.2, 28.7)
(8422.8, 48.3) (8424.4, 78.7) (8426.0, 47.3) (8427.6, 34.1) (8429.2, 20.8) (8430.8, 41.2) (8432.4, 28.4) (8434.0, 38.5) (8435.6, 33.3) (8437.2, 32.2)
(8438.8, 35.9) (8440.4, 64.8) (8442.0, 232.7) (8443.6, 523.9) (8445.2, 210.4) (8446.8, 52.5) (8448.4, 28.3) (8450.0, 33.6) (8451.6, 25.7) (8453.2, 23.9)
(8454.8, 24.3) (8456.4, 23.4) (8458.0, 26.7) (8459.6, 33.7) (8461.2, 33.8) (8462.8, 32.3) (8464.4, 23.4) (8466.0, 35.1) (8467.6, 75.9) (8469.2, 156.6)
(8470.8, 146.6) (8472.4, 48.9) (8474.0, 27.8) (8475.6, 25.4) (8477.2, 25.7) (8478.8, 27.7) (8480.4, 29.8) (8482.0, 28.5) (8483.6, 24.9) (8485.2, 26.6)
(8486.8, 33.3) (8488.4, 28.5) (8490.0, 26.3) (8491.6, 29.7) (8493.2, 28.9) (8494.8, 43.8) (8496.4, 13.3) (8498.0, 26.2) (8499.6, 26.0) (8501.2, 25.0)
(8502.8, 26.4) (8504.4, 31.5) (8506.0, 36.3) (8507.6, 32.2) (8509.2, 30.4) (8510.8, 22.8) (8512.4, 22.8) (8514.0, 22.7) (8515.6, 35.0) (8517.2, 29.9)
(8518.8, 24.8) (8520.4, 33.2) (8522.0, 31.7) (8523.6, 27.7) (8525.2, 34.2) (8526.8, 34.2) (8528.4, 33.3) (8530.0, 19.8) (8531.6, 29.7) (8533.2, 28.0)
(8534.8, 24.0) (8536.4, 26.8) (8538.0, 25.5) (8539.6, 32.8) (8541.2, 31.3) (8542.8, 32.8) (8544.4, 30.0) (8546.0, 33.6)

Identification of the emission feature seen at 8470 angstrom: [N II]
